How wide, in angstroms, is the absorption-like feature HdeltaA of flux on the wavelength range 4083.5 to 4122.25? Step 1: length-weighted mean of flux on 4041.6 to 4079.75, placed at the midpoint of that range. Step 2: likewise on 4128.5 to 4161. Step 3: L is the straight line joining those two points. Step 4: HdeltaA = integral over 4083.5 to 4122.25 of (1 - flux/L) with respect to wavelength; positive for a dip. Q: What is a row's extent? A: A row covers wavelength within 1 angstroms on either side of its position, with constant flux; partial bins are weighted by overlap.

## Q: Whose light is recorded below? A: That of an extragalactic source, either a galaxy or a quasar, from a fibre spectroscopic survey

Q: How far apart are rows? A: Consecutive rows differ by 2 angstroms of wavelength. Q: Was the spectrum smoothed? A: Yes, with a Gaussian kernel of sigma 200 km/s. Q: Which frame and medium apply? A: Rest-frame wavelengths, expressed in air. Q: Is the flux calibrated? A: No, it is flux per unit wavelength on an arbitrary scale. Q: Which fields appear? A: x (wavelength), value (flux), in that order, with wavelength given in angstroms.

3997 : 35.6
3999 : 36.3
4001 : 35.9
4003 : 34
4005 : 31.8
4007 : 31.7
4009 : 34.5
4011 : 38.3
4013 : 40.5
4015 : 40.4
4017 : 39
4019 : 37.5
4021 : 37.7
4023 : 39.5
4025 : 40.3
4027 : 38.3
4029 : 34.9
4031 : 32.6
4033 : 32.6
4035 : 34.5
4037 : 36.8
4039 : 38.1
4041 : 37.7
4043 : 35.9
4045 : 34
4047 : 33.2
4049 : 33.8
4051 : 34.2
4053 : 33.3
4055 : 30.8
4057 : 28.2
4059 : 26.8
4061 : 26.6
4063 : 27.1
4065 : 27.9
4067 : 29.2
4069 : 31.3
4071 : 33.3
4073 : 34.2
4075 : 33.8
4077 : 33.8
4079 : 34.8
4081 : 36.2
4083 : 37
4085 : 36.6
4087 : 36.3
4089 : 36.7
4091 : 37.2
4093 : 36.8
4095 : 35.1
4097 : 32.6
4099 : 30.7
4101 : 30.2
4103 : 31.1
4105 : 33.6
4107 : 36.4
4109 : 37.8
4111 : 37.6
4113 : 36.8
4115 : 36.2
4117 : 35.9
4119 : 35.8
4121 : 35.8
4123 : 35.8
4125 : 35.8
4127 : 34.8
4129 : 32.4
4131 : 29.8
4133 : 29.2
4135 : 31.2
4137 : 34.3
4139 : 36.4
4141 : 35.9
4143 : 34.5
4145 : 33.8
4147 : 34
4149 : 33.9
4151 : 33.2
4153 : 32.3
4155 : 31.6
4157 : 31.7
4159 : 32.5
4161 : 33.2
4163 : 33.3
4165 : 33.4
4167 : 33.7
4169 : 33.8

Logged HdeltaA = -3.5 angstroms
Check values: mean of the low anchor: 31.7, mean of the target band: 35.2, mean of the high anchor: 32.9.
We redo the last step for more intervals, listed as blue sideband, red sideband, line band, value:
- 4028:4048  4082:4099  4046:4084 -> 3.8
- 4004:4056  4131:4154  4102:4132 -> -1.0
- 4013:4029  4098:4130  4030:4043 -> 0.9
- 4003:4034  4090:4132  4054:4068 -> 3.0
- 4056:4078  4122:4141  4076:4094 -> -2.9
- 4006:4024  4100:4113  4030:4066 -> 4.1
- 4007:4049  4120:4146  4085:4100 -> -0.1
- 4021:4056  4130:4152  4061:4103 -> 1.4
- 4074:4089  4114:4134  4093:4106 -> 0.9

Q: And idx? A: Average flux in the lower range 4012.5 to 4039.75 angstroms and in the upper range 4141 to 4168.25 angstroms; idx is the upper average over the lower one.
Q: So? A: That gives 0.89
